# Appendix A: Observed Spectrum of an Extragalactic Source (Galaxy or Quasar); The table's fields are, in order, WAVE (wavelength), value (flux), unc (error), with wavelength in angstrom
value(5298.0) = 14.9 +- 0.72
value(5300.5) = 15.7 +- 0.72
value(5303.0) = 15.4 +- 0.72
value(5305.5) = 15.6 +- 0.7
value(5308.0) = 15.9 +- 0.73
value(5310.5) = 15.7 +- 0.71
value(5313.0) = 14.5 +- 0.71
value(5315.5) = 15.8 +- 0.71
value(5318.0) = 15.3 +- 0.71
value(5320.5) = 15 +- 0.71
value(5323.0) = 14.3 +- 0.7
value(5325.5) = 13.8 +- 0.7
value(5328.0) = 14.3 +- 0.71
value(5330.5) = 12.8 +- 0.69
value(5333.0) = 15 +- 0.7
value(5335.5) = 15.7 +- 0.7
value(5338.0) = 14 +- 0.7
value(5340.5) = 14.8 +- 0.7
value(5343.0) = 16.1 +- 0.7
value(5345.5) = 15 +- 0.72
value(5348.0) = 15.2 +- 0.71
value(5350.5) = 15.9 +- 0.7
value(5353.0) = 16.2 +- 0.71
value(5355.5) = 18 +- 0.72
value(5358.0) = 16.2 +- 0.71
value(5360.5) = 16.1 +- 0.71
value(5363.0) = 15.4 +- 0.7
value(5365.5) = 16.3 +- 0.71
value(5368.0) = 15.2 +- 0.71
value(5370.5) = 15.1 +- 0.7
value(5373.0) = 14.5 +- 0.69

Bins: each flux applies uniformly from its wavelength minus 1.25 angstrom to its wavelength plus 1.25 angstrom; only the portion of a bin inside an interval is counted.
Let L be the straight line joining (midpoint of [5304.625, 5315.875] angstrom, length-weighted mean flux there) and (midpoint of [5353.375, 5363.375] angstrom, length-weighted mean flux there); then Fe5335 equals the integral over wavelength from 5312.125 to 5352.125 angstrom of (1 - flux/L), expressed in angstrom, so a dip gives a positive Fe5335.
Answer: 2.7 angstrom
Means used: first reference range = 15.5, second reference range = 16.5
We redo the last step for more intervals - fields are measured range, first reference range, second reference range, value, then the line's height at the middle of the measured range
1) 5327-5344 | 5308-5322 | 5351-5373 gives 1.0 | 15.6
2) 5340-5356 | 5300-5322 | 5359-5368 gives -0.1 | 15.7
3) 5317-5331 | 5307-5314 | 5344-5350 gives 0.9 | 15.3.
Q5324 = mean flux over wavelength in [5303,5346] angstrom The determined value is 14.9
